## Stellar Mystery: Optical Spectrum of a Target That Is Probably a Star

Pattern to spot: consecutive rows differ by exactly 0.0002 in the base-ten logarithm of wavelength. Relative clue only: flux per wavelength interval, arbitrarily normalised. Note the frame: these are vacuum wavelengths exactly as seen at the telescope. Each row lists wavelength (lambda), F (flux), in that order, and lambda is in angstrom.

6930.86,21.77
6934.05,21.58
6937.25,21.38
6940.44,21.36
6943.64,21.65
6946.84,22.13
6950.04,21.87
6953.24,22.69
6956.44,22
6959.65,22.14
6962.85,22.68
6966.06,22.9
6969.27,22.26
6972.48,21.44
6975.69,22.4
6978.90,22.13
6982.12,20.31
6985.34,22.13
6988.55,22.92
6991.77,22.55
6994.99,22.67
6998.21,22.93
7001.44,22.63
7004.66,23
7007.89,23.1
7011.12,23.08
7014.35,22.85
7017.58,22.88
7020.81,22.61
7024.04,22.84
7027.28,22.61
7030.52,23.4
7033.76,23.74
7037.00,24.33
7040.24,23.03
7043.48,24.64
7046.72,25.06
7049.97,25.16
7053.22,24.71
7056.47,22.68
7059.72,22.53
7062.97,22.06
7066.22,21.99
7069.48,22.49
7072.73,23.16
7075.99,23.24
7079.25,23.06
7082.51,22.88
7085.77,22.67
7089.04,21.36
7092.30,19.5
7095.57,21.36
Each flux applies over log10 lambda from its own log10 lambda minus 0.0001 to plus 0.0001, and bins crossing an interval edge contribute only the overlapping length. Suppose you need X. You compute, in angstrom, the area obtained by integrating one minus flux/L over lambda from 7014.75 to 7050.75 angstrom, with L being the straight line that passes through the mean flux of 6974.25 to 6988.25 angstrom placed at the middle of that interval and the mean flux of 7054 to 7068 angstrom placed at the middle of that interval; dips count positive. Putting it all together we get -2.2 angstrom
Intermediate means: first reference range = 21.8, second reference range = 22.5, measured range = 23.6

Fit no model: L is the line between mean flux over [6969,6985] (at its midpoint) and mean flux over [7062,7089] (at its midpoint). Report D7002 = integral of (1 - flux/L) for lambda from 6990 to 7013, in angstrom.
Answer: -1.0 angstrom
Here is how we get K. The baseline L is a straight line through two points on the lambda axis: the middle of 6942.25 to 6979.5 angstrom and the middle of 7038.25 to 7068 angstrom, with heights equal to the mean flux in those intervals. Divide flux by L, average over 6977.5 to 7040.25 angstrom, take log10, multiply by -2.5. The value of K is 0.01 mag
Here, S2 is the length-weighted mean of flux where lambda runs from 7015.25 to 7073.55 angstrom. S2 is 23.3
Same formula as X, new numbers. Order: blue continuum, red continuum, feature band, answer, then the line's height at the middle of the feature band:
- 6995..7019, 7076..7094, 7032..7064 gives -2.0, 22.4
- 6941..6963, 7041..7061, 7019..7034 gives 0.4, 23.6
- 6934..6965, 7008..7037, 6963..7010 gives 0.3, 22.5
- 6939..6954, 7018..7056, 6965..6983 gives 0.4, 22.5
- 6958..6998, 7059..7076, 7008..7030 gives -0.5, 22.4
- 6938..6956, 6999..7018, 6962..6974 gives 0.0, 22.3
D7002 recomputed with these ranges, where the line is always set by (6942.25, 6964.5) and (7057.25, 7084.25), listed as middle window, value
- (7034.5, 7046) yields -0.8 angstrom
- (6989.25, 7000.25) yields -0.2 angstrom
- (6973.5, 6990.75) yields 0.2 angstrom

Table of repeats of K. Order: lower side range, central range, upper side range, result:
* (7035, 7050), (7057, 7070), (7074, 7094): 0.05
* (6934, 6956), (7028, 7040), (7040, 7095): -0.05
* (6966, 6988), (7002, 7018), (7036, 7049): 0.01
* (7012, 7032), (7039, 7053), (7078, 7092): -0.09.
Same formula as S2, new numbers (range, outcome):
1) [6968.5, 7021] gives 22.5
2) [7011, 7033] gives 22.9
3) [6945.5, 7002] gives 22.3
